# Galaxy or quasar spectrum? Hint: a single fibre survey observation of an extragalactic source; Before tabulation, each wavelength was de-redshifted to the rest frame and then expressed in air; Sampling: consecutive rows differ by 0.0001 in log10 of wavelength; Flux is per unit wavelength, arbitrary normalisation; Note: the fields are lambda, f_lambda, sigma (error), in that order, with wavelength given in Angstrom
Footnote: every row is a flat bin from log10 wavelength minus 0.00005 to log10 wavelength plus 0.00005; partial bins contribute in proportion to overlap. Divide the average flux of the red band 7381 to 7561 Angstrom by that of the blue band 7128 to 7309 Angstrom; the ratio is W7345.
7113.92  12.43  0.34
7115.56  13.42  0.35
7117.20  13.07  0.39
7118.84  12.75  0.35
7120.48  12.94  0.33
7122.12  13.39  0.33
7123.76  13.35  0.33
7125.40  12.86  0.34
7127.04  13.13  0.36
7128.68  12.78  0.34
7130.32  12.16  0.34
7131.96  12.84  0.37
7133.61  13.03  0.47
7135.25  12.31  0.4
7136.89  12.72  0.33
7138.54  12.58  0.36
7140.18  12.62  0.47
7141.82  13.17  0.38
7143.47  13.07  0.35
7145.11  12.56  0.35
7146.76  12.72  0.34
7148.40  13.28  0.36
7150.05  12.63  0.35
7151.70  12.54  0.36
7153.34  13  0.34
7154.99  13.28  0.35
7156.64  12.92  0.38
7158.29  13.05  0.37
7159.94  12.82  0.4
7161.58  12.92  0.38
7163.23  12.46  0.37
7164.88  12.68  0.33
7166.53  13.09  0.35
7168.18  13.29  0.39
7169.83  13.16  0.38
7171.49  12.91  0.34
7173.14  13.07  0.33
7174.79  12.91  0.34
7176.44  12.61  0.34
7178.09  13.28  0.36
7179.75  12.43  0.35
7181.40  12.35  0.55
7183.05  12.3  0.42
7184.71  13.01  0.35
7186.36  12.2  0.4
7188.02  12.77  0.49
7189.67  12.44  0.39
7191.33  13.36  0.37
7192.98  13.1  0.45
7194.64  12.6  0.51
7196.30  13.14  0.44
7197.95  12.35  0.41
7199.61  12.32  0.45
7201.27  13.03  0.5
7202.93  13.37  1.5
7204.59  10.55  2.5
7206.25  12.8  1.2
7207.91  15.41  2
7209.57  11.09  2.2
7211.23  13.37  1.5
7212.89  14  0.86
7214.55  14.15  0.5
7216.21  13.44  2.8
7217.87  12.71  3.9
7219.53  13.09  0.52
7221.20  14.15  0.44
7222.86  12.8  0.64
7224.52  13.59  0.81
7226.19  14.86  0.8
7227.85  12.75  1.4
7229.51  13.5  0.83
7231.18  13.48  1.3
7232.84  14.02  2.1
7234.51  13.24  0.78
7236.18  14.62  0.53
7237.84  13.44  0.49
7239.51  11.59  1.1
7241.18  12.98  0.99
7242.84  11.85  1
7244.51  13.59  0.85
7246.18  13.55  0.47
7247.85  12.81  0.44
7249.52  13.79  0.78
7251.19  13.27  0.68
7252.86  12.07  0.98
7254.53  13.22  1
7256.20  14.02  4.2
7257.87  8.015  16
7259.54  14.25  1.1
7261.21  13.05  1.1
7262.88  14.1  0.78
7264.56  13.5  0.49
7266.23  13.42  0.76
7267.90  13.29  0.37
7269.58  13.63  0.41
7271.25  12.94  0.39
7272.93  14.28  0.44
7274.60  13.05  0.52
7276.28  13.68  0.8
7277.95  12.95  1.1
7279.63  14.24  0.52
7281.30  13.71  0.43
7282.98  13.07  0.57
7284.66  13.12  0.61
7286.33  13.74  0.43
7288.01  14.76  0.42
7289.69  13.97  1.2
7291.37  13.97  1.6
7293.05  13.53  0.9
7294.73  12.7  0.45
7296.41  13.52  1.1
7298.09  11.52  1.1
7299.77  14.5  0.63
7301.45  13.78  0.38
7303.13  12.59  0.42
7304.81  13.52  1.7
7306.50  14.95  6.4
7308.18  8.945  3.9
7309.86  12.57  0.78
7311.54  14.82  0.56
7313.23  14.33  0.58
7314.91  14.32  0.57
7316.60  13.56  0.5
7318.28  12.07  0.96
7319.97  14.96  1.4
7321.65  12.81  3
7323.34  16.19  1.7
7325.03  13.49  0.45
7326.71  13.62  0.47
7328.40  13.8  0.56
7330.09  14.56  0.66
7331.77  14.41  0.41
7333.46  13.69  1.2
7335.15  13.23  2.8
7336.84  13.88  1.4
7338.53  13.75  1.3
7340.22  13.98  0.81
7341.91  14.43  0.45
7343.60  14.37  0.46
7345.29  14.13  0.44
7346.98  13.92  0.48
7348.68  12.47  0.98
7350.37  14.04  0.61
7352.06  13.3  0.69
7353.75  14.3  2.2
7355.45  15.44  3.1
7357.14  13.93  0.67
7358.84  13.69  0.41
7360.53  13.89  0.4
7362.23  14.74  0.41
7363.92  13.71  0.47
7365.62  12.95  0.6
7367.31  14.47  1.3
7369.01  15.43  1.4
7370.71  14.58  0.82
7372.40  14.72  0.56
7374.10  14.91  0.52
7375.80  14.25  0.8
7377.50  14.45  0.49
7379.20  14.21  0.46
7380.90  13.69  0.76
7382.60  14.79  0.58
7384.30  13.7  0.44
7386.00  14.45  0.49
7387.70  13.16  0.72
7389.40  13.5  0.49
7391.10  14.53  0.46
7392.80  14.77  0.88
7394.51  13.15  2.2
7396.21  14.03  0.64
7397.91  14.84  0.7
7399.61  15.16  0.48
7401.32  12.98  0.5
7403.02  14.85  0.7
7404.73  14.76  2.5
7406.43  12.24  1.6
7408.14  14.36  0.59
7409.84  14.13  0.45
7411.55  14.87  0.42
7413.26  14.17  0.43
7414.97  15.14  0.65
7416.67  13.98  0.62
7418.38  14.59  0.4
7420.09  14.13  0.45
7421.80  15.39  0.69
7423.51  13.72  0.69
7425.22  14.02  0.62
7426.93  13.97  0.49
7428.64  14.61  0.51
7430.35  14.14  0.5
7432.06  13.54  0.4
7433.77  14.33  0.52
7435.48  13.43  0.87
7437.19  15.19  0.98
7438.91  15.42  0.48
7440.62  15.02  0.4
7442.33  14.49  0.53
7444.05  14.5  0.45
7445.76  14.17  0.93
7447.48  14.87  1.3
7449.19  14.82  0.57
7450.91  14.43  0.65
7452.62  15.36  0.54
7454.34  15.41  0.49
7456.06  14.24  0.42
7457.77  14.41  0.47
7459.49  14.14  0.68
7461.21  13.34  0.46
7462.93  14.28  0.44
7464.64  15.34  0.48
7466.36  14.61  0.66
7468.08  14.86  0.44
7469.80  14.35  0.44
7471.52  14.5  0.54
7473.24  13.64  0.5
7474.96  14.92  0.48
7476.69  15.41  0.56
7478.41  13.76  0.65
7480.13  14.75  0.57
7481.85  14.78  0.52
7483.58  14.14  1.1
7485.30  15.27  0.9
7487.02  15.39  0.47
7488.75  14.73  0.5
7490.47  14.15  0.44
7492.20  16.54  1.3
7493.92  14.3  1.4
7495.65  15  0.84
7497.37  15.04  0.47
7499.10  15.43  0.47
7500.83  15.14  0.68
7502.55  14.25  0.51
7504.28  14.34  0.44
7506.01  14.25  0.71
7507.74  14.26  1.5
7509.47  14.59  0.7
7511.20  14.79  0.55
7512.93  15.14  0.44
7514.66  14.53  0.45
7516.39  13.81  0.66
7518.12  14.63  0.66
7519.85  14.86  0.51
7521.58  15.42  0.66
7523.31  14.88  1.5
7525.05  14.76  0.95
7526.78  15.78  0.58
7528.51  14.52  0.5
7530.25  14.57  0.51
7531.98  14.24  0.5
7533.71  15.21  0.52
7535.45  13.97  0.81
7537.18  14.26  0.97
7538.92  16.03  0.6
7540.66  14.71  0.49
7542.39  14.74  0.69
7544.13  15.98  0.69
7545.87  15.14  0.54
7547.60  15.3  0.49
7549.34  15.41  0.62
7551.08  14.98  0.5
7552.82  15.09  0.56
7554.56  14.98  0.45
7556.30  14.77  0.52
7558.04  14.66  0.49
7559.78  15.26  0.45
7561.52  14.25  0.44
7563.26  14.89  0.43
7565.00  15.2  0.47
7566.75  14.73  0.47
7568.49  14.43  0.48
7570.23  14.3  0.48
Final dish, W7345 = 1.1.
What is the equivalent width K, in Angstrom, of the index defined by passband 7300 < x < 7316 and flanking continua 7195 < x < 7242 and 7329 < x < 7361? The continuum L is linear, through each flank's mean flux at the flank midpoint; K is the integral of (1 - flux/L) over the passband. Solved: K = 0.4 Angstrom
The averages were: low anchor 13.2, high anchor 14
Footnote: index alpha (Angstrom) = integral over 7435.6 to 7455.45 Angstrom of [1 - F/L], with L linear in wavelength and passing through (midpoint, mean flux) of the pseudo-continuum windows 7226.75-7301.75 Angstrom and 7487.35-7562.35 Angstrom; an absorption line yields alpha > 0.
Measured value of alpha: -0.6 Angstrom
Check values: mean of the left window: 13.3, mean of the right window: 14.9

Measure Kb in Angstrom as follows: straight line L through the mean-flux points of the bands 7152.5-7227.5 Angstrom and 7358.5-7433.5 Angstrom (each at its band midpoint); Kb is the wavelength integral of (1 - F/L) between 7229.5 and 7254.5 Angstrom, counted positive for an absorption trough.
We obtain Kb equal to 0.2 Angstrom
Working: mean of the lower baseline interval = 13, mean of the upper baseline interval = 14.2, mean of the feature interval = 13.2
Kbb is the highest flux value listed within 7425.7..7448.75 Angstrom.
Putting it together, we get 15.42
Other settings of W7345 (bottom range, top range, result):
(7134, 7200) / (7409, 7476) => 1.13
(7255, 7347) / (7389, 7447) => 1.06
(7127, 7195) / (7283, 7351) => 1.07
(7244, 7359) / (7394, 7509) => 1.07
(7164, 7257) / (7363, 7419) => 1.09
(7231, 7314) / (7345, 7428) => 1.07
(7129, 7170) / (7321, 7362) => 1.09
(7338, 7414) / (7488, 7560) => 1.05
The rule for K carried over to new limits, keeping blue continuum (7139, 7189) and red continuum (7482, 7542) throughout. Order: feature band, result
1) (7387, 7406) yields 0.0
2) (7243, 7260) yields 0.7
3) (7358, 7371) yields -0.2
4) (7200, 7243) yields -0.3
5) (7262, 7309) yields 0.4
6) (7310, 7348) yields -0.6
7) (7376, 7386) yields -0.1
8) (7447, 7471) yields -0.2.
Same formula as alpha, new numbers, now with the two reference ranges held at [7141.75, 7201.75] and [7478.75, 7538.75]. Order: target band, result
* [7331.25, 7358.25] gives -0.2 Angstrom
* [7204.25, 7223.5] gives -0.2 Angstrom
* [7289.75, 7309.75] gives 0.7 Angstrom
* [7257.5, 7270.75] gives 0.3 Angstrom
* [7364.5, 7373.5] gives -0.3 Angstrom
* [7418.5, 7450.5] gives -0.2 Angstrom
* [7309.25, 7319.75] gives -0.1 Angstrom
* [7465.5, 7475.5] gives 0.1 Angstrom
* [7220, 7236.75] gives -0.7 Angstrom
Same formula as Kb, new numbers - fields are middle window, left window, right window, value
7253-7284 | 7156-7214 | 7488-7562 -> 0.27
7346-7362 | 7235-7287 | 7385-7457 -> -0.06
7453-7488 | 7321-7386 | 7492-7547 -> 0.07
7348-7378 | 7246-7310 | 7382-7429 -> -0.67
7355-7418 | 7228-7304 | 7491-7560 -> -0.91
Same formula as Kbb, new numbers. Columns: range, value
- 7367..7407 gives 15.43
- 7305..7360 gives 16.19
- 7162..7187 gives 13.29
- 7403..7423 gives 15.39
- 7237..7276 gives 14.28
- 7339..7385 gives 15.44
